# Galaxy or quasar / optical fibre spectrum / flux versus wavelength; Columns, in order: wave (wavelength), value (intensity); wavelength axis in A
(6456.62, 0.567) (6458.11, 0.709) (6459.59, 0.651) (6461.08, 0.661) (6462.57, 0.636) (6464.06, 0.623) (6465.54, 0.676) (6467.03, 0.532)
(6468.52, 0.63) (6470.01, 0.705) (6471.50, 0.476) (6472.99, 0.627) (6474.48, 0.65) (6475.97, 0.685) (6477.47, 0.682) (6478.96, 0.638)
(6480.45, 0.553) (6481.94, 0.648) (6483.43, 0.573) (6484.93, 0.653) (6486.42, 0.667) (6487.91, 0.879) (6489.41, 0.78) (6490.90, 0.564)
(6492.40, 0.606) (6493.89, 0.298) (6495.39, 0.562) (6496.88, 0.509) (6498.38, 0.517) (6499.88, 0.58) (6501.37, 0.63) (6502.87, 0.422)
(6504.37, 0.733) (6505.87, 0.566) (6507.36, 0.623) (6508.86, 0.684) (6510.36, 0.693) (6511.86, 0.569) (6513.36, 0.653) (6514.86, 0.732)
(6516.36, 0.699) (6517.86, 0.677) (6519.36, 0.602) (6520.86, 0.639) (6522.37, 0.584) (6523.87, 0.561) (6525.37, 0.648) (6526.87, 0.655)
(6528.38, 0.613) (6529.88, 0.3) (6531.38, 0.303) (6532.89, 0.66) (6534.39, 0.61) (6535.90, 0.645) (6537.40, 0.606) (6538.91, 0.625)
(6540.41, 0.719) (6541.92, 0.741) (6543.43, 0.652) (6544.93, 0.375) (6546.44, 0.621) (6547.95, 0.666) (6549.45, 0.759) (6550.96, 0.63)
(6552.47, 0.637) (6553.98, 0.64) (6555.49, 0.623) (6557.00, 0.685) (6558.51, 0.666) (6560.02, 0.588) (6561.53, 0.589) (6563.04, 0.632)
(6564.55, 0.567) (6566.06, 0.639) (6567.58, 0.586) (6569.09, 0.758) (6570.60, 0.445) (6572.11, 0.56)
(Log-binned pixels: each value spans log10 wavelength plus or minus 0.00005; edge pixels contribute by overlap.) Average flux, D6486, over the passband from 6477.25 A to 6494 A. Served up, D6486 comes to 0.64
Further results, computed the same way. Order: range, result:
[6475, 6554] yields 0.614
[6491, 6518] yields 0.595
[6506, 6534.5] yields 0.605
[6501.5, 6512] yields 0.616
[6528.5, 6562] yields 0.607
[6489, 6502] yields 0.555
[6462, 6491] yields 0.646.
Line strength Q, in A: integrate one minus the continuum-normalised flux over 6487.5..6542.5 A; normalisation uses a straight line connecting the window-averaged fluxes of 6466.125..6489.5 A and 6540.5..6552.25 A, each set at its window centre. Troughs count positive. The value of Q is 3.1 A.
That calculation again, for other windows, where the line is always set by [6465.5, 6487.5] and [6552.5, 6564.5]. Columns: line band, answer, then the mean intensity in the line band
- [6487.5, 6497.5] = 0.6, 0.591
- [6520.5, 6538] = 1.7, 0.567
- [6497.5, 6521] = 0.1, 0.625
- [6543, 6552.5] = 0.2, 0.618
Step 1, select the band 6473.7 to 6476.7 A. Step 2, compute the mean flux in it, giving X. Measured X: 0.667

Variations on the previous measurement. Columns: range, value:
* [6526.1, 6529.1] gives 0.633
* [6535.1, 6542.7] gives 0.666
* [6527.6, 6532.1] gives 0.407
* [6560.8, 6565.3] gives 0.596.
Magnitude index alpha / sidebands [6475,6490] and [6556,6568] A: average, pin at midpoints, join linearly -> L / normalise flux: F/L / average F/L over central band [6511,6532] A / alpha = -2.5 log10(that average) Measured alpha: 0.10 mag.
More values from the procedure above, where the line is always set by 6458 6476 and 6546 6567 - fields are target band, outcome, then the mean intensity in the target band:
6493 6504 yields 0.232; 0.512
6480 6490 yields -0.080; 0.681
